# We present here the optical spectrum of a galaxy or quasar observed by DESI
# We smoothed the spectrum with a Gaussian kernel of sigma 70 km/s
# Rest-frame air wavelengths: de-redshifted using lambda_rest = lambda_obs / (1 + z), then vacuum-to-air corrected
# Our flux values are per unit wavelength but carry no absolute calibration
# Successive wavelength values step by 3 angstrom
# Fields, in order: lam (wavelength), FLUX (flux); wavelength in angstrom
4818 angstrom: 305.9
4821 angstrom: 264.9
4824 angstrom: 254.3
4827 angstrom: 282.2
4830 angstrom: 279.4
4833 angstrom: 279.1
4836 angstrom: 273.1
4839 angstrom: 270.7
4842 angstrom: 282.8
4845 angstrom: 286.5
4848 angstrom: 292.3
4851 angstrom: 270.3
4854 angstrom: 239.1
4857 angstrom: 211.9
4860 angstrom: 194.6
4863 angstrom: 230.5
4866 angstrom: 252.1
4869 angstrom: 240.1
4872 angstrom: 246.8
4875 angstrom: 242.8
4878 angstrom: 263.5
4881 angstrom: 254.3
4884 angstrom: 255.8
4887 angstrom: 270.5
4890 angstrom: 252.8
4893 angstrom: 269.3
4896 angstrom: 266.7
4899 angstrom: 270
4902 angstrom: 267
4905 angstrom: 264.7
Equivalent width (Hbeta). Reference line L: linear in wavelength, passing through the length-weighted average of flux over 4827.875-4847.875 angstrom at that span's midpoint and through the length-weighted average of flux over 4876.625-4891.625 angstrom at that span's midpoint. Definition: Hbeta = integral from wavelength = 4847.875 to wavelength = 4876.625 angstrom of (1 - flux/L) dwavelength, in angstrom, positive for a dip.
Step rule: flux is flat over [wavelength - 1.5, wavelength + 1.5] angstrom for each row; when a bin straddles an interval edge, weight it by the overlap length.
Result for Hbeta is 3.1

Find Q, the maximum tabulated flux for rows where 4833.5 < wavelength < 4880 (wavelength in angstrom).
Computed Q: 292.3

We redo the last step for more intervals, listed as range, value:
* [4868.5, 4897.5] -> 270.5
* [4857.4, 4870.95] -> 252.1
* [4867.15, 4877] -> 246.8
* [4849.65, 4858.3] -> 270.3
